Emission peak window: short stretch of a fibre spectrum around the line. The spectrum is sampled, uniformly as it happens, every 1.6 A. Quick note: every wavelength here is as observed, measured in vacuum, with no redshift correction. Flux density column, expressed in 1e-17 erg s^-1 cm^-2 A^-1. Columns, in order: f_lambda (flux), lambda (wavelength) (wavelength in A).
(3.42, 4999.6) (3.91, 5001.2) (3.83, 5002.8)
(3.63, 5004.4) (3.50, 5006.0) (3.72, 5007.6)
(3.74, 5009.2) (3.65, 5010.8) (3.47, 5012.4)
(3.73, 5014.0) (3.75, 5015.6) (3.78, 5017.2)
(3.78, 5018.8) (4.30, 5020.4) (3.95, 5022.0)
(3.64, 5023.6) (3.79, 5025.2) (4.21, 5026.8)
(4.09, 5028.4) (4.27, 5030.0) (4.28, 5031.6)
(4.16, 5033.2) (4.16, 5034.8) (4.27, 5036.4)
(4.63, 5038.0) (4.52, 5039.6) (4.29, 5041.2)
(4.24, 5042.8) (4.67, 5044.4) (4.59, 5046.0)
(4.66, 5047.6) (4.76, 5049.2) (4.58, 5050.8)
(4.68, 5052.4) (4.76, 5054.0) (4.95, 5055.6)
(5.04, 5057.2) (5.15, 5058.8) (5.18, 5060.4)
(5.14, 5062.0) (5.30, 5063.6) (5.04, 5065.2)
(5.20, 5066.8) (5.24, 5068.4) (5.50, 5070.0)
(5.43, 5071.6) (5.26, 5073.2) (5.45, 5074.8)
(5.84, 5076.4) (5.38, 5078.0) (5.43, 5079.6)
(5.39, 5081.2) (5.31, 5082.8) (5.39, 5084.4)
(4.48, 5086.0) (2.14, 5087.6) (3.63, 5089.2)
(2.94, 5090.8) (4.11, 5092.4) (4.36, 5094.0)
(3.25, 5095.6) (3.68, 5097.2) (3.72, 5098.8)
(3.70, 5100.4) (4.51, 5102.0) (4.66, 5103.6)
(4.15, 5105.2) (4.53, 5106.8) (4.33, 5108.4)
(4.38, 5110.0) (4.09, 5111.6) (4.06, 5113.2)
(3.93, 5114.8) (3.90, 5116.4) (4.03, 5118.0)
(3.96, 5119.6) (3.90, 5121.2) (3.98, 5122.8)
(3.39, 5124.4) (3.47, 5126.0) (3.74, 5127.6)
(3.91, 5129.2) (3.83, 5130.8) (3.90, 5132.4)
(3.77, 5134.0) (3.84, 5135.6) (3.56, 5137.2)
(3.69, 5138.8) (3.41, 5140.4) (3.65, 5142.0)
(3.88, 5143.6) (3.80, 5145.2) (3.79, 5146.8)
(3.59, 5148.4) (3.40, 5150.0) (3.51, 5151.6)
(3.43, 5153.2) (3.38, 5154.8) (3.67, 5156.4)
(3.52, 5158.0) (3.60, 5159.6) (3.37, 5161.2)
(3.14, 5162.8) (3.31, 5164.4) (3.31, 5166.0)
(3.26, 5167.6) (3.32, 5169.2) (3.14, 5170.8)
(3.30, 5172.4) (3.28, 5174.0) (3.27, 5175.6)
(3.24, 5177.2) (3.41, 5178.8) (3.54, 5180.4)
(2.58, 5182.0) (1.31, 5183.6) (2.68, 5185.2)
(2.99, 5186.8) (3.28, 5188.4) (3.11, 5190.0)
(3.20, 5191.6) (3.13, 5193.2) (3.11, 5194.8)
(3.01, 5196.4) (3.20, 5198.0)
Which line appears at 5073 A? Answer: C IV 1549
